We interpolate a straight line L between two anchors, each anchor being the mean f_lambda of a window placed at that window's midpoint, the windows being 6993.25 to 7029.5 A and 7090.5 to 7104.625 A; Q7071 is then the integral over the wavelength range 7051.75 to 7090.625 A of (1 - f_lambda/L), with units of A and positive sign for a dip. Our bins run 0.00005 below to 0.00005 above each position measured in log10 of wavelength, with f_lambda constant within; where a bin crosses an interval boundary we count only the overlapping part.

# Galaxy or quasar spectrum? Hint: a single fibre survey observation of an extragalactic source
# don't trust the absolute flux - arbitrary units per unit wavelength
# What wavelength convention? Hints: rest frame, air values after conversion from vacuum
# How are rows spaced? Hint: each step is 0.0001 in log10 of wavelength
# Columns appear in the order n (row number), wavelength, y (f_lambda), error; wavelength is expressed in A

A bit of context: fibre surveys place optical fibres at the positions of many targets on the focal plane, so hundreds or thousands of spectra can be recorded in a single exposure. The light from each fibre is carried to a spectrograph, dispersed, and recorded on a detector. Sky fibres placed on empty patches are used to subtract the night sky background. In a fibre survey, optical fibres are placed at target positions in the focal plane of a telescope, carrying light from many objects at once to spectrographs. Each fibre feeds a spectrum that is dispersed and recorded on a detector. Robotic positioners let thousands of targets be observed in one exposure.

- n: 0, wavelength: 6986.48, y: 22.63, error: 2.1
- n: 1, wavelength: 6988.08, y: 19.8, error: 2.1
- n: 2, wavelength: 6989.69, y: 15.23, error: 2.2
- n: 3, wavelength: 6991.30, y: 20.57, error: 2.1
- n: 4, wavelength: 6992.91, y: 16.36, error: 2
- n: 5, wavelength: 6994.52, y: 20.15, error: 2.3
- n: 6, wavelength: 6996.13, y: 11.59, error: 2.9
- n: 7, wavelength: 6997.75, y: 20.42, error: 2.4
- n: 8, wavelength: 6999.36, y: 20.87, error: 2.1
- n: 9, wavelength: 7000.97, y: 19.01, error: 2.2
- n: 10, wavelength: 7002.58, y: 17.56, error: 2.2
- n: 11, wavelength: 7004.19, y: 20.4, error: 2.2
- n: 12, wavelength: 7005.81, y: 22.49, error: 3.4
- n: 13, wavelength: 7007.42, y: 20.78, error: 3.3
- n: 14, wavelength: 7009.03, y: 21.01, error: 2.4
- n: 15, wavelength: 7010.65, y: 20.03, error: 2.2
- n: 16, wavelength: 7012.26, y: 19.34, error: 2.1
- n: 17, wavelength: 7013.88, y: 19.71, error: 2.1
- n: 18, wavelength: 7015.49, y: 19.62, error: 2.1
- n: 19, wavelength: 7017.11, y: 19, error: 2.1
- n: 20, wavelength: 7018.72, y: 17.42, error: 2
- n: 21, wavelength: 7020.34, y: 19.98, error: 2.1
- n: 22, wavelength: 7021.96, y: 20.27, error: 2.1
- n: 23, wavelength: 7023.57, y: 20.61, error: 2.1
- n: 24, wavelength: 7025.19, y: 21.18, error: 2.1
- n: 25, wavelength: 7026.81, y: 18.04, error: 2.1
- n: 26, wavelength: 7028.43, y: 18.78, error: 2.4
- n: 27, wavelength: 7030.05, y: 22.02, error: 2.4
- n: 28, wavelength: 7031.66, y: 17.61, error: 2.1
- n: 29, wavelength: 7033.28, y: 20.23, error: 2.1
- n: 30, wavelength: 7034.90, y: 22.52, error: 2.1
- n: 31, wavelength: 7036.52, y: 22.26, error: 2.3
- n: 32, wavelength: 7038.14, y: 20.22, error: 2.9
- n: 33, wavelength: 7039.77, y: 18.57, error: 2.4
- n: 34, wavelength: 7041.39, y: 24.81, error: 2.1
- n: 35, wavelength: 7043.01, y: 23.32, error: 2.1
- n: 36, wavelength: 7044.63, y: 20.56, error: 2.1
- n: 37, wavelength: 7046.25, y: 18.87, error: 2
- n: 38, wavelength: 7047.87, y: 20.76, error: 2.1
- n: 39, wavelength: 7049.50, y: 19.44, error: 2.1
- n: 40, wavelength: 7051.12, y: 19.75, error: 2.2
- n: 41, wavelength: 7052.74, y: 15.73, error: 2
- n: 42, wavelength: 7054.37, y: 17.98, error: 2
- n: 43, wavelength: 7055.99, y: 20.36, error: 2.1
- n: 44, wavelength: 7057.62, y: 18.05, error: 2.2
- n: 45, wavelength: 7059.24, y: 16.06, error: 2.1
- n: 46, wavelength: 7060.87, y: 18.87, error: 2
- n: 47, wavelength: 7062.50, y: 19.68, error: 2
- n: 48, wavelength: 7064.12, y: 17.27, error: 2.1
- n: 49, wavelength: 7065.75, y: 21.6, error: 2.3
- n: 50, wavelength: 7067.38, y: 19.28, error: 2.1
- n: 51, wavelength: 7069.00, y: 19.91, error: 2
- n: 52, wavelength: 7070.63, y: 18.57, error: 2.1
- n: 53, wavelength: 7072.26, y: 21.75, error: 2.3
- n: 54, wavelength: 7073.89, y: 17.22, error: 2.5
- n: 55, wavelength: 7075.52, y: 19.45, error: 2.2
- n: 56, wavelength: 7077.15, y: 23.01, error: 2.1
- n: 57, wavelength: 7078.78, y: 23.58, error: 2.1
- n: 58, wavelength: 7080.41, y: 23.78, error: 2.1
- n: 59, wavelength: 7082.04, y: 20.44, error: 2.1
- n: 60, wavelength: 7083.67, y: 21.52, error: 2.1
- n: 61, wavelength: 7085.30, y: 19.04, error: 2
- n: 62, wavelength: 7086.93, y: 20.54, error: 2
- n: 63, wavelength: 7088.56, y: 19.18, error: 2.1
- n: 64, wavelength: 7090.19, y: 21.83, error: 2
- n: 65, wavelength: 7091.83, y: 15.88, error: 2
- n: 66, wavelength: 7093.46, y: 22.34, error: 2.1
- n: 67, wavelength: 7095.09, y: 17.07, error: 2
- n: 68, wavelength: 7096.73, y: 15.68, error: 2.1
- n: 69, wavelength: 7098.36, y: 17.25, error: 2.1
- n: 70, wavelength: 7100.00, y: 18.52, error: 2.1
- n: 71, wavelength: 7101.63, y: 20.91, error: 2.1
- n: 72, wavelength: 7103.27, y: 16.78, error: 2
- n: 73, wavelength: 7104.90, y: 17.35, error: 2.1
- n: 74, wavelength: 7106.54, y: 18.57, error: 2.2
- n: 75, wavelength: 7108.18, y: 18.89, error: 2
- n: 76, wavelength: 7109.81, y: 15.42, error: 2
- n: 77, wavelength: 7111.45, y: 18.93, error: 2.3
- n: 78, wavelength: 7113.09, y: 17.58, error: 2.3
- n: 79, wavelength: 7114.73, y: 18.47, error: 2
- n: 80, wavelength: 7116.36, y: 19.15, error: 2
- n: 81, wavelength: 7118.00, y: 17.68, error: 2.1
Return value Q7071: -2.6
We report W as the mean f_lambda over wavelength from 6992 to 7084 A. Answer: 19.8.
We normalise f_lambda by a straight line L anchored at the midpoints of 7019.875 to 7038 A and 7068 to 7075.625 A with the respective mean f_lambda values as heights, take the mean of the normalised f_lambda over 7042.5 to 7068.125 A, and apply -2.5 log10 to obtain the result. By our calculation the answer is 0.03 mag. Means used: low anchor 20.3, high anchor 19.4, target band 19.2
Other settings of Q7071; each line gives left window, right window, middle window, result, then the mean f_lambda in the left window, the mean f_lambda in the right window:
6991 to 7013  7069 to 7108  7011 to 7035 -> -0.4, 19.3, 19.6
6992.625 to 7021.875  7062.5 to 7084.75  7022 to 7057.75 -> -0.4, 19.3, 20.5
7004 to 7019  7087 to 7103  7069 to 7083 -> -1.4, 20.1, 18.8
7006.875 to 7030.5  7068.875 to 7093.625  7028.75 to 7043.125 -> -0.8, 19.8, 20.5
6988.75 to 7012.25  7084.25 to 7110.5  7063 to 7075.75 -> -0.5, 19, 18.5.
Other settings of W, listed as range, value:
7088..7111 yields 18.3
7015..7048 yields 20.3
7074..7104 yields 19.8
